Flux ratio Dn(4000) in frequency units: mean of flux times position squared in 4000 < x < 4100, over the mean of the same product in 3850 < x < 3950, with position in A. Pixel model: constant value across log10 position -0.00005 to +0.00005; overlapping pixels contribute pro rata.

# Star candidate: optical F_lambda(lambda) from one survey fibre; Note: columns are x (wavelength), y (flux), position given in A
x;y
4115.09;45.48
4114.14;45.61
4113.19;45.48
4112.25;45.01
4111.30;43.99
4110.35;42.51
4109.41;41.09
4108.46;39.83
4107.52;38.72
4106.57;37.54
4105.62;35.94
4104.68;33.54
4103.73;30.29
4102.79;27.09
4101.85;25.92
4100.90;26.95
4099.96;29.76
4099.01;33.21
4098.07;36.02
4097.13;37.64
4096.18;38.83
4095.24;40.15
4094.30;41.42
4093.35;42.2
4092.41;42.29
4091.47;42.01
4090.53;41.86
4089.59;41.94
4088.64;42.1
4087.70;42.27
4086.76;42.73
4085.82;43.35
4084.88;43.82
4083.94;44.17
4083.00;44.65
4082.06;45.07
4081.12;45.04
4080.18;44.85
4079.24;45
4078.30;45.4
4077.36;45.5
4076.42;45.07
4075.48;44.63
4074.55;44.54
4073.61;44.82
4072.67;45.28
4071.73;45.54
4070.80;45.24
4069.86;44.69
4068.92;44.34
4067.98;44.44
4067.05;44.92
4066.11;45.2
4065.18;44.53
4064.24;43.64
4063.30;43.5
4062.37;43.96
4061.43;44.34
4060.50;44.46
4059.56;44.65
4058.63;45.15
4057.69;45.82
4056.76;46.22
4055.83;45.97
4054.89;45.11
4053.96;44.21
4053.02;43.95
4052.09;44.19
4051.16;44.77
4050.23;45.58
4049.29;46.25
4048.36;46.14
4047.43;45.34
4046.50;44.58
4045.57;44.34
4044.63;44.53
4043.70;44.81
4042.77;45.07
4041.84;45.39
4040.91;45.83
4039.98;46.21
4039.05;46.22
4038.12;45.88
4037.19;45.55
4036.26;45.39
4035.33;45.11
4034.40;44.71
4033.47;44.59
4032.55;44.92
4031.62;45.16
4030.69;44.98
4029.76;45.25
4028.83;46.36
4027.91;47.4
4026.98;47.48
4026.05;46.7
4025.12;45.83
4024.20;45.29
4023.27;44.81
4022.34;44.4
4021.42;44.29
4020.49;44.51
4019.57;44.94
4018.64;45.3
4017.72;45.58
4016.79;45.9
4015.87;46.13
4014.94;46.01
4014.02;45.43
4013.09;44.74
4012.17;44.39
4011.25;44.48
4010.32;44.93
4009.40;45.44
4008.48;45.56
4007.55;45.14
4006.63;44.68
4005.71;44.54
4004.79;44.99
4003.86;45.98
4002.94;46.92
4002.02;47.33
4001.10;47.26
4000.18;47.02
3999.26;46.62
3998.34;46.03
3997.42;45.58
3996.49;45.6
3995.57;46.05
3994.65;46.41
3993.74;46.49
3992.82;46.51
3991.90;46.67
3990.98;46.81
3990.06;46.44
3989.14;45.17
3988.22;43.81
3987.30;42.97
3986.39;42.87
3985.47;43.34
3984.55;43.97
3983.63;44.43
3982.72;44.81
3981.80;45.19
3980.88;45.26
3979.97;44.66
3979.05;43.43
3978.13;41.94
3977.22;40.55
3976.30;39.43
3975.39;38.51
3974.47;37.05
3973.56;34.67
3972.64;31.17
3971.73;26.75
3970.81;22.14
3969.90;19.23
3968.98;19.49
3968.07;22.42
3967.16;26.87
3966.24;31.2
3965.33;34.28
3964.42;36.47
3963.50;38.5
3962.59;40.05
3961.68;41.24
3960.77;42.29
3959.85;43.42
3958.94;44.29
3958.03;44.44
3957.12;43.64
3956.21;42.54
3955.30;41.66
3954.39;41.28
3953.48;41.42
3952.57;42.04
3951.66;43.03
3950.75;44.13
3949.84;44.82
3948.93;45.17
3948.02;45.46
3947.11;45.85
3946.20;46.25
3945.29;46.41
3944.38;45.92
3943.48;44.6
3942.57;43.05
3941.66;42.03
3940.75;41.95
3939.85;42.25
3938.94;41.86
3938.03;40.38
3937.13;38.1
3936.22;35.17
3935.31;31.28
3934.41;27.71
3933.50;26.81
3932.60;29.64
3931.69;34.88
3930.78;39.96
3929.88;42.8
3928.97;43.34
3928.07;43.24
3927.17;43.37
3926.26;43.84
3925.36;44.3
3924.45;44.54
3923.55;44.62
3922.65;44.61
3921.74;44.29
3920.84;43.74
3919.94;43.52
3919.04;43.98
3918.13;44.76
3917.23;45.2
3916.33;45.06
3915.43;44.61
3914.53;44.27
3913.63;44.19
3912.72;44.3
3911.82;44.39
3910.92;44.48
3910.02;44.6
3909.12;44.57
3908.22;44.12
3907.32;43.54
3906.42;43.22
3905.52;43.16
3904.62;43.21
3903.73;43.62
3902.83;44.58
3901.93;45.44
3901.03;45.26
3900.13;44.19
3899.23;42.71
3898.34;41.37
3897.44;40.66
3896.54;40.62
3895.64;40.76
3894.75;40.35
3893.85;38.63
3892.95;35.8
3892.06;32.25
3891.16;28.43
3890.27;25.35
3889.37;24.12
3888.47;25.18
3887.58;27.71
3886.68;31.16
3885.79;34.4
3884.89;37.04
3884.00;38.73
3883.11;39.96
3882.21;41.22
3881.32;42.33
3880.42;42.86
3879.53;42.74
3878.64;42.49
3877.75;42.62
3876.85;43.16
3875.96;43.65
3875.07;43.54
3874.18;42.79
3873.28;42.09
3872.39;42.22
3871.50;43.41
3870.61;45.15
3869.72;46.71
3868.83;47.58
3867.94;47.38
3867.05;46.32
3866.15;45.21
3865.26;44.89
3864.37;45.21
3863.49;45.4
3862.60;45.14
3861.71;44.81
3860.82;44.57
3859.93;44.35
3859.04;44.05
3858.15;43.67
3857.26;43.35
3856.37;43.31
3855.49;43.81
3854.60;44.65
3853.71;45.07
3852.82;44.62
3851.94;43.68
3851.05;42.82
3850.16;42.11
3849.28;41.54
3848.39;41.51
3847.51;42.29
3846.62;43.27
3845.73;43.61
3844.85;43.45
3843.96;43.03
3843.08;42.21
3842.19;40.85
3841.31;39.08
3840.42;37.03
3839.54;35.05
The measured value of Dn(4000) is 1.15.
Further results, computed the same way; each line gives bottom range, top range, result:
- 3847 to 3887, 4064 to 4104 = 1.07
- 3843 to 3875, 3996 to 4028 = 1.12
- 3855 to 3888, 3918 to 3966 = 1.01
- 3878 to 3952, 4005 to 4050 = 1.18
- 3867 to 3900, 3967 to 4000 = 1.08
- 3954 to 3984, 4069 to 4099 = 1.22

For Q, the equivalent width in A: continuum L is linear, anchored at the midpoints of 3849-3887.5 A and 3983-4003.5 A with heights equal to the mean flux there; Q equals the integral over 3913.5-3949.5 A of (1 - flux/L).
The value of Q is 2.0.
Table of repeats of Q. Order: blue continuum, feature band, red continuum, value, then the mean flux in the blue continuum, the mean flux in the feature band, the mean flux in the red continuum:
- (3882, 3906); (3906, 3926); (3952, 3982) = -3.7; 37.6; 44.3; 37.2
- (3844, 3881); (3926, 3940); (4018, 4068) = 2.1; 43.9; 37.6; 45.2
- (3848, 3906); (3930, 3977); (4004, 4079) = 5.6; 41.3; 37.9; 45.1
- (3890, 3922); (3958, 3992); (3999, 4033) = 4.5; 42.1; 38.4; 45.6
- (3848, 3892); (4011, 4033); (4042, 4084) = -0.7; 41.2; 45.4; 44.9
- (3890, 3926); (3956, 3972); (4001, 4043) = 3.5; 42.4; 34.4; 45.5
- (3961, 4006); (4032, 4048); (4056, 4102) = -1.3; 40.5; 45.2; 42.6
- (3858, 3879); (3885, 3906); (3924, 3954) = 2.8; 44.4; 37.4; 41.1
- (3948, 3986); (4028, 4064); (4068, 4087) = -1.8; 38.7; 45.1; 44.7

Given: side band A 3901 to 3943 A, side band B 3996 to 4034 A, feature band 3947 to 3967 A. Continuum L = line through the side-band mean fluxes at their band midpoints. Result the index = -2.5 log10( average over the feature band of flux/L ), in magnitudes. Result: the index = 0.05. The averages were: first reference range 41.9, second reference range 45.6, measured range 41.4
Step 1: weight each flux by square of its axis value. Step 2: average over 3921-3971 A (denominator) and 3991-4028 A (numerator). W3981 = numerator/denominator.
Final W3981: 1.2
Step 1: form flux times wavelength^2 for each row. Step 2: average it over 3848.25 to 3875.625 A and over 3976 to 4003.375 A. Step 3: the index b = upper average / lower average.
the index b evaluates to 1.1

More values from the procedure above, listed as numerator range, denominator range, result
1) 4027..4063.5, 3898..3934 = 1.13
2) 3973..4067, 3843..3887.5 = 1.13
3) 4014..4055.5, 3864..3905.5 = 1.21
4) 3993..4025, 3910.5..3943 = 1.15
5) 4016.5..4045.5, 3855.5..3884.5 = 1.13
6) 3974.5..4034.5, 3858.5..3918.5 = 1.15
